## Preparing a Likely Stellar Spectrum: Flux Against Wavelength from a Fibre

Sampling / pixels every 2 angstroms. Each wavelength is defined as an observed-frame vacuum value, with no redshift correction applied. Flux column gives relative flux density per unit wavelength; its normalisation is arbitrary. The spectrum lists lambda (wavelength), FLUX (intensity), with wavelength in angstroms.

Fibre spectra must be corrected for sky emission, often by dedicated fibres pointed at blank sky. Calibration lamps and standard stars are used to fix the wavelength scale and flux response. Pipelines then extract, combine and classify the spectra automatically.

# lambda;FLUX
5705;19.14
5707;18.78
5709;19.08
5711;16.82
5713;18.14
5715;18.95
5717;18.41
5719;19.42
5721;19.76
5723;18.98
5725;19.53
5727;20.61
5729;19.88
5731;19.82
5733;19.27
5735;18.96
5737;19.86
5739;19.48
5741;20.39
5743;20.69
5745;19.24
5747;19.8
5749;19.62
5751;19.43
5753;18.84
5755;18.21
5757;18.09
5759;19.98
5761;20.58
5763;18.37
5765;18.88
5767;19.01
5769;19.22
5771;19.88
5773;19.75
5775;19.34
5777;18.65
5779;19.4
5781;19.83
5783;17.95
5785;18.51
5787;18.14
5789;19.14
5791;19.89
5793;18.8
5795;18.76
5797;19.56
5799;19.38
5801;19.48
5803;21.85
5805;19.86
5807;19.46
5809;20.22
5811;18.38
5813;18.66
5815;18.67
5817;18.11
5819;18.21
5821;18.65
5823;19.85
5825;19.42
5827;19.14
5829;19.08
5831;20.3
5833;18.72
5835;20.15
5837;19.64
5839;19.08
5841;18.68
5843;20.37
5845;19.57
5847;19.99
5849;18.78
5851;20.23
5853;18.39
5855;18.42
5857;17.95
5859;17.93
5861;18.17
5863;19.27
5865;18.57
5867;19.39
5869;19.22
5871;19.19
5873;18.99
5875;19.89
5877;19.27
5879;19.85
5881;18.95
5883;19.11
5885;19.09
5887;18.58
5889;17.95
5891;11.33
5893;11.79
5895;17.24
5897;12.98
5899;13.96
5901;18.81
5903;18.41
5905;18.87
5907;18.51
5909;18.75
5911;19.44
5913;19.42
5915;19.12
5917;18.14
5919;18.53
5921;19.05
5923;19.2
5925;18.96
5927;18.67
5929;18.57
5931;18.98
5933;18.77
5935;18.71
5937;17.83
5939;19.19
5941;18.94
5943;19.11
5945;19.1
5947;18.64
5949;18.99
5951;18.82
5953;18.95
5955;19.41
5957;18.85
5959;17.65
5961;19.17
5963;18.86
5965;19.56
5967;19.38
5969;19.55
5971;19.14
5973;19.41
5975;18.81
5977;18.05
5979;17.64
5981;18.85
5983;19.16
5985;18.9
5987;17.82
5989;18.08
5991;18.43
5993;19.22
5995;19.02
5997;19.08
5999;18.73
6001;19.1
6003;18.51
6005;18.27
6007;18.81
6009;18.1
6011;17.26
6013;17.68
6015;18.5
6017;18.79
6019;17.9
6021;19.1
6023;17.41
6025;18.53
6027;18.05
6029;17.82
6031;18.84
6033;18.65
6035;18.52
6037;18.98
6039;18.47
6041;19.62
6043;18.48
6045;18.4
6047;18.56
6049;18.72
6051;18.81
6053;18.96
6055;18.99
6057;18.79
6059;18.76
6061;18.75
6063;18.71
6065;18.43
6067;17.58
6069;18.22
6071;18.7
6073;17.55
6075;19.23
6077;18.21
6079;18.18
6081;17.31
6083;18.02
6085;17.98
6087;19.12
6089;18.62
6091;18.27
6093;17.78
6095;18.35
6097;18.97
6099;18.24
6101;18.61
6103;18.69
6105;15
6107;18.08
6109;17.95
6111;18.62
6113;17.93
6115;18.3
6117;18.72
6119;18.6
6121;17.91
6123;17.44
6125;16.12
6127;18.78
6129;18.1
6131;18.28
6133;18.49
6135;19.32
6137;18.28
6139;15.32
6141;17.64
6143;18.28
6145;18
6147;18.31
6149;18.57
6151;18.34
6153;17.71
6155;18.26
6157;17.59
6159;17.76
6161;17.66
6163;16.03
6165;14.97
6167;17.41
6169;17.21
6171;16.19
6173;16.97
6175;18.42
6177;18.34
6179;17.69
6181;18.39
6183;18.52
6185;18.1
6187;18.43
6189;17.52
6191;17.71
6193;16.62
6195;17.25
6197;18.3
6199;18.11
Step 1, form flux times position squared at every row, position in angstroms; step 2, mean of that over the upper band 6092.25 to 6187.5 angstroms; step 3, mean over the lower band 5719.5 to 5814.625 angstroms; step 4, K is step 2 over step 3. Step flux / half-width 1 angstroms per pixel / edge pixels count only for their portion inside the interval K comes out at 1.0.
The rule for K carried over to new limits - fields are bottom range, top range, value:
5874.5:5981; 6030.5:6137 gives 1.05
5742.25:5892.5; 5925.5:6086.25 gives 1.04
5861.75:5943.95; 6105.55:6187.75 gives 1.06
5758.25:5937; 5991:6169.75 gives 1.05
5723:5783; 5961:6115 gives 1.05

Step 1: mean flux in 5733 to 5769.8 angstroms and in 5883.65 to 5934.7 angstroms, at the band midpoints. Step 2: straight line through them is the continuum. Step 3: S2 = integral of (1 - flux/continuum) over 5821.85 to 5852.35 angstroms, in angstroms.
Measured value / -1.7 angstroms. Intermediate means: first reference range 19.4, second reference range 17.7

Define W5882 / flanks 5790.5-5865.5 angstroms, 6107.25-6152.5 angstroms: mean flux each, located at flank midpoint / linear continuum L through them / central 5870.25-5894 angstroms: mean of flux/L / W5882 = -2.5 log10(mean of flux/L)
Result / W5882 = 0.07 mag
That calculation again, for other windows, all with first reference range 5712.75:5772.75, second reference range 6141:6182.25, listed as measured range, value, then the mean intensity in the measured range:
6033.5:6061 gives -0.040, 18.8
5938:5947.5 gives -0.027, 19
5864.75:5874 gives -0.015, 19.1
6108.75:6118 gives -0.031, 18.3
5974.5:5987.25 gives -0.006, 18.5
